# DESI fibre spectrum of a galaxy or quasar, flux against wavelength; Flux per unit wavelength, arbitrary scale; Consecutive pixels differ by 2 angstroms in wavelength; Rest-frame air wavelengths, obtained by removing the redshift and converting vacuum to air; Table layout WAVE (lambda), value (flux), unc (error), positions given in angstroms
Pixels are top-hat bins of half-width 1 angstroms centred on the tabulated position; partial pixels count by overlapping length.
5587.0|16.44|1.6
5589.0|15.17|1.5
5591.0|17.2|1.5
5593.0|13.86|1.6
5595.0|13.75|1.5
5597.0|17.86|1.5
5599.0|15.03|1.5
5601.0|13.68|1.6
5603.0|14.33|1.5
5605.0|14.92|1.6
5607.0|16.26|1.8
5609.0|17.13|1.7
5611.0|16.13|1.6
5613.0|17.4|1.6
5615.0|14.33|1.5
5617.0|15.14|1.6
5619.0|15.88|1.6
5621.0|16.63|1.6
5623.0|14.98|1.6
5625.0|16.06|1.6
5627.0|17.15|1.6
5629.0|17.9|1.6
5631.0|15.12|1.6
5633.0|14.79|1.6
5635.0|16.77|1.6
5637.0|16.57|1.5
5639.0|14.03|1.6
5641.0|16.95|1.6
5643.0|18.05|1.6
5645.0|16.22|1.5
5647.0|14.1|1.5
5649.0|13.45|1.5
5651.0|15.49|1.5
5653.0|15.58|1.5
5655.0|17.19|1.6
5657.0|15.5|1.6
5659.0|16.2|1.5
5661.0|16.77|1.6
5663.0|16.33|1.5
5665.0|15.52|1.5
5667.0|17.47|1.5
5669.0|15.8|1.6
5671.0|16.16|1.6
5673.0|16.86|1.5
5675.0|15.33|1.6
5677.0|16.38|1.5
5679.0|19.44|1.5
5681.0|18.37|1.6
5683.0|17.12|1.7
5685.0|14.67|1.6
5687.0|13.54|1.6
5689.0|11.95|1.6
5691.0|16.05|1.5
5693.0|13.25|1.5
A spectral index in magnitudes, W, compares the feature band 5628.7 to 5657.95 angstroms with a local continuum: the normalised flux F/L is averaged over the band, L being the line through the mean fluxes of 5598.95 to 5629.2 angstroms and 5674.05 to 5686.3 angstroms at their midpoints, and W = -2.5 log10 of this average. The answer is 0.03 mag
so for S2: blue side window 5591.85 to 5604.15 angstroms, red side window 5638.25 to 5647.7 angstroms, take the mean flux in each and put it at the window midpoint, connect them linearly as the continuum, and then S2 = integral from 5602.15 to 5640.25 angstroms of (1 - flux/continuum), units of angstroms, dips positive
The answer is -1.2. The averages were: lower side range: 14.8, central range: 15.9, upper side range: 16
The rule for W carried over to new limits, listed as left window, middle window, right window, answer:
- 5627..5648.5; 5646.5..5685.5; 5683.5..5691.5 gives -0.09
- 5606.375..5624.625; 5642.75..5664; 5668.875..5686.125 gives 0.04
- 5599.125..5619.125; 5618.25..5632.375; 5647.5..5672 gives -0.04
